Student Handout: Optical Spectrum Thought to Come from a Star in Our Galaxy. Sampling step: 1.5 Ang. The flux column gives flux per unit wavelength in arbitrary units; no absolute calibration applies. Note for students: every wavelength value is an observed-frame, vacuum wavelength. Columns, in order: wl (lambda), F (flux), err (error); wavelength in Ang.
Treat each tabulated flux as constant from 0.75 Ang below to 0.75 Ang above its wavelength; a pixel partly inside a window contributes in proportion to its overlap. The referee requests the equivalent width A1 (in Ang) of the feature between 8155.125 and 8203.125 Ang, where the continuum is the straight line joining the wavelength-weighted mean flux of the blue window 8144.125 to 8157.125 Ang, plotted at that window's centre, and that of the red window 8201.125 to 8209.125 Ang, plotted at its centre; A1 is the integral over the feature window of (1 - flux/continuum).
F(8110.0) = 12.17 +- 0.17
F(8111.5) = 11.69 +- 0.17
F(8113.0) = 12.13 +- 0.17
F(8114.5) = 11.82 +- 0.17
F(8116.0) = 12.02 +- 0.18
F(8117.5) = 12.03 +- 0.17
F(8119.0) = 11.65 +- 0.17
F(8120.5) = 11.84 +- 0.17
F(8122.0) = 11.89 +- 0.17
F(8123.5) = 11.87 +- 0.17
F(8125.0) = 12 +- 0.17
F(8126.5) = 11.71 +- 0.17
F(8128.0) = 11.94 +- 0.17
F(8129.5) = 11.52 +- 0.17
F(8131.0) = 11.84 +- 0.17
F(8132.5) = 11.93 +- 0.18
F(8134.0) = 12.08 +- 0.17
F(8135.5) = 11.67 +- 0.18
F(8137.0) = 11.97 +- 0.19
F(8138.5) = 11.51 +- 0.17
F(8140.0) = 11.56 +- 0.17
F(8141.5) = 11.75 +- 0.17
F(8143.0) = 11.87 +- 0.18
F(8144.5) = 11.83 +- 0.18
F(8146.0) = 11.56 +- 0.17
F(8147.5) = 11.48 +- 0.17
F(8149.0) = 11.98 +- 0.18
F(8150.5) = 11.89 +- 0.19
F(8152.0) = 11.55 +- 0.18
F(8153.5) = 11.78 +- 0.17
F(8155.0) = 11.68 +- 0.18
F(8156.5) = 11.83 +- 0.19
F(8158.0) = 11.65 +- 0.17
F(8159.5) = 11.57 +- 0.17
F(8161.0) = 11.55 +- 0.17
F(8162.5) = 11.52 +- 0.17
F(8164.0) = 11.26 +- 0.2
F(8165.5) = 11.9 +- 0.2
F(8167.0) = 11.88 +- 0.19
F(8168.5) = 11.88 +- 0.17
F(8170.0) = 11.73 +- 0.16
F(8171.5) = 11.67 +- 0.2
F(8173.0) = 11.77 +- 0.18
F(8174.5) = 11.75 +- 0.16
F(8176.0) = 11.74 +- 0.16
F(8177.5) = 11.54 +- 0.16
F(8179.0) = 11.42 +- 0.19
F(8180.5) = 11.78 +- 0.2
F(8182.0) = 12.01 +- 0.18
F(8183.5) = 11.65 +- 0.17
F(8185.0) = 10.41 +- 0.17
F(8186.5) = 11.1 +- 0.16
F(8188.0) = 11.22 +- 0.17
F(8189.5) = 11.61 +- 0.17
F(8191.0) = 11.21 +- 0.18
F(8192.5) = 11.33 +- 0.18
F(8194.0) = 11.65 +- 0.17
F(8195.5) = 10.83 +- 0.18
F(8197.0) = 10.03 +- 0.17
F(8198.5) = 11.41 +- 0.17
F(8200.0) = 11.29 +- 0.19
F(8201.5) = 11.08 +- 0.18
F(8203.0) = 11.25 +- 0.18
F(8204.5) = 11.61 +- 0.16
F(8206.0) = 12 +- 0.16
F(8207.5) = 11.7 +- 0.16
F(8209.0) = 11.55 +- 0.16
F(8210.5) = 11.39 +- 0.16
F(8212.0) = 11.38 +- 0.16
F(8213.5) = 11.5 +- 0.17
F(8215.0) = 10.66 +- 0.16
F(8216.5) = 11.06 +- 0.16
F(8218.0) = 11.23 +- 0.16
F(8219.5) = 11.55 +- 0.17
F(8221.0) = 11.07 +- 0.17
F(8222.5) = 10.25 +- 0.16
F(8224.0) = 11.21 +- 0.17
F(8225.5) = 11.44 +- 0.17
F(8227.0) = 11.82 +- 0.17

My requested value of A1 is 0.7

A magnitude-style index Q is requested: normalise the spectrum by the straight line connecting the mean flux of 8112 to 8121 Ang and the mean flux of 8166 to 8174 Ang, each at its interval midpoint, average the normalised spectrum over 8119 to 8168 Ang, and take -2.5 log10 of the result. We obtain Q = 0.01 mag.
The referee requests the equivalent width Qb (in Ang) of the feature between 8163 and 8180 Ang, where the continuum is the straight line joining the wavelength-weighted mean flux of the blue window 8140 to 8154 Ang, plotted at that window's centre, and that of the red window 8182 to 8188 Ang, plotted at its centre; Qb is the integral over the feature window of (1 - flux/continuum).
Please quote -0.4 Ang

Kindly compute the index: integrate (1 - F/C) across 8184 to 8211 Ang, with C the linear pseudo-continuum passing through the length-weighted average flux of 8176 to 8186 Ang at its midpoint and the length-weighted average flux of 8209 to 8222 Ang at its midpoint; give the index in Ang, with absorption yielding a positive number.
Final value 0.23 Ang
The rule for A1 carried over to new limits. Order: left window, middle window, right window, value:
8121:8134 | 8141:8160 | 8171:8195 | -0.05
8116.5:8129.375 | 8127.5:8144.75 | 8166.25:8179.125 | 0.05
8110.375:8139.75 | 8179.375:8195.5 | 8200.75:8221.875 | 0.17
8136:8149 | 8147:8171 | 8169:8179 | -0.01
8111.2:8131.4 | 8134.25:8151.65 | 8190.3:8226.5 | -0.05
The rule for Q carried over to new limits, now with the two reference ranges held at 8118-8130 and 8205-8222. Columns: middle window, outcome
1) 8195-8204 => 0.04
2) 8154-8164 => 0.00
